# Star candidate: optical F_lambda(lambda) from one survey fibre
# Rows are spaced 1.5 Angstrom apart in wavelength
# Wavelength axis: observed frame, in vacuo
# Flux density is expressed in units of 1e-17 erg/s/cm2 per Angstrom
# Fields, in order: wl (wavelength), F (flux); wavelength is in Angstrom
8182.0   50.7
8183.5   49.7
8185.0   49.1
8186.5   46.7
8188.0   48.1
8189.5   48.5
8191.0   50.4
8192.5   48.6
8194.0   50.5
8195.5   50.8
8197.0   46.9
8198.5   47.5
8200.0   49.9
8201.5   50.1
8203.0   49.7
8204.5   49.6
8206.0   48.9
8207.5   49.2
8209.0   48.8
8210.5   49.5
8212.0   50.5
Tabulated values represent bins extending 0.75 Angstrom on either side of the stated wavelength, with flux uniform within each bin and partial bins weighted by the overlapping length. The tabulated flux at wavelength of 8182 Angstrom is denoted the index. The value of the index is 50.7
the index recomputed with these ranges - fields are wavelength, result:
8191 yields 50.4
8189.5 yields 48.5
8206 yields 48.9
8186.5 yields 46.7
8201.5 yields 50.1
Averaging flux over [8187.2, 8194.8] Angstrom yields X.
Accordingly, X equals 49.2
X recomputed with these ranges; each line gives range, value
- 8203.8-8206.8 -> 49.2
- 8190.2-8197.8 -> 49.4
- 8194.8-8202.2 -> 49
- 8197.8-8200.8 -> 48.7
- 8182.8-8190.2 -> 48.4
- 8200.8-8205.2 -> 49.8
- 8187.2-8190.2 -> 48.3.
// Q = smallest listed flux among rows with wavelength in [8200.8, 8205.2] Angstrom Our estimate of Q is 49.6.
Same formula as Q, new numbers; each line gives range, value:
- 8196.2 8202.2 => 46.9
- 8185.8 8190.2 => 46.7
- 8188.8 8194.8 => 48.5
